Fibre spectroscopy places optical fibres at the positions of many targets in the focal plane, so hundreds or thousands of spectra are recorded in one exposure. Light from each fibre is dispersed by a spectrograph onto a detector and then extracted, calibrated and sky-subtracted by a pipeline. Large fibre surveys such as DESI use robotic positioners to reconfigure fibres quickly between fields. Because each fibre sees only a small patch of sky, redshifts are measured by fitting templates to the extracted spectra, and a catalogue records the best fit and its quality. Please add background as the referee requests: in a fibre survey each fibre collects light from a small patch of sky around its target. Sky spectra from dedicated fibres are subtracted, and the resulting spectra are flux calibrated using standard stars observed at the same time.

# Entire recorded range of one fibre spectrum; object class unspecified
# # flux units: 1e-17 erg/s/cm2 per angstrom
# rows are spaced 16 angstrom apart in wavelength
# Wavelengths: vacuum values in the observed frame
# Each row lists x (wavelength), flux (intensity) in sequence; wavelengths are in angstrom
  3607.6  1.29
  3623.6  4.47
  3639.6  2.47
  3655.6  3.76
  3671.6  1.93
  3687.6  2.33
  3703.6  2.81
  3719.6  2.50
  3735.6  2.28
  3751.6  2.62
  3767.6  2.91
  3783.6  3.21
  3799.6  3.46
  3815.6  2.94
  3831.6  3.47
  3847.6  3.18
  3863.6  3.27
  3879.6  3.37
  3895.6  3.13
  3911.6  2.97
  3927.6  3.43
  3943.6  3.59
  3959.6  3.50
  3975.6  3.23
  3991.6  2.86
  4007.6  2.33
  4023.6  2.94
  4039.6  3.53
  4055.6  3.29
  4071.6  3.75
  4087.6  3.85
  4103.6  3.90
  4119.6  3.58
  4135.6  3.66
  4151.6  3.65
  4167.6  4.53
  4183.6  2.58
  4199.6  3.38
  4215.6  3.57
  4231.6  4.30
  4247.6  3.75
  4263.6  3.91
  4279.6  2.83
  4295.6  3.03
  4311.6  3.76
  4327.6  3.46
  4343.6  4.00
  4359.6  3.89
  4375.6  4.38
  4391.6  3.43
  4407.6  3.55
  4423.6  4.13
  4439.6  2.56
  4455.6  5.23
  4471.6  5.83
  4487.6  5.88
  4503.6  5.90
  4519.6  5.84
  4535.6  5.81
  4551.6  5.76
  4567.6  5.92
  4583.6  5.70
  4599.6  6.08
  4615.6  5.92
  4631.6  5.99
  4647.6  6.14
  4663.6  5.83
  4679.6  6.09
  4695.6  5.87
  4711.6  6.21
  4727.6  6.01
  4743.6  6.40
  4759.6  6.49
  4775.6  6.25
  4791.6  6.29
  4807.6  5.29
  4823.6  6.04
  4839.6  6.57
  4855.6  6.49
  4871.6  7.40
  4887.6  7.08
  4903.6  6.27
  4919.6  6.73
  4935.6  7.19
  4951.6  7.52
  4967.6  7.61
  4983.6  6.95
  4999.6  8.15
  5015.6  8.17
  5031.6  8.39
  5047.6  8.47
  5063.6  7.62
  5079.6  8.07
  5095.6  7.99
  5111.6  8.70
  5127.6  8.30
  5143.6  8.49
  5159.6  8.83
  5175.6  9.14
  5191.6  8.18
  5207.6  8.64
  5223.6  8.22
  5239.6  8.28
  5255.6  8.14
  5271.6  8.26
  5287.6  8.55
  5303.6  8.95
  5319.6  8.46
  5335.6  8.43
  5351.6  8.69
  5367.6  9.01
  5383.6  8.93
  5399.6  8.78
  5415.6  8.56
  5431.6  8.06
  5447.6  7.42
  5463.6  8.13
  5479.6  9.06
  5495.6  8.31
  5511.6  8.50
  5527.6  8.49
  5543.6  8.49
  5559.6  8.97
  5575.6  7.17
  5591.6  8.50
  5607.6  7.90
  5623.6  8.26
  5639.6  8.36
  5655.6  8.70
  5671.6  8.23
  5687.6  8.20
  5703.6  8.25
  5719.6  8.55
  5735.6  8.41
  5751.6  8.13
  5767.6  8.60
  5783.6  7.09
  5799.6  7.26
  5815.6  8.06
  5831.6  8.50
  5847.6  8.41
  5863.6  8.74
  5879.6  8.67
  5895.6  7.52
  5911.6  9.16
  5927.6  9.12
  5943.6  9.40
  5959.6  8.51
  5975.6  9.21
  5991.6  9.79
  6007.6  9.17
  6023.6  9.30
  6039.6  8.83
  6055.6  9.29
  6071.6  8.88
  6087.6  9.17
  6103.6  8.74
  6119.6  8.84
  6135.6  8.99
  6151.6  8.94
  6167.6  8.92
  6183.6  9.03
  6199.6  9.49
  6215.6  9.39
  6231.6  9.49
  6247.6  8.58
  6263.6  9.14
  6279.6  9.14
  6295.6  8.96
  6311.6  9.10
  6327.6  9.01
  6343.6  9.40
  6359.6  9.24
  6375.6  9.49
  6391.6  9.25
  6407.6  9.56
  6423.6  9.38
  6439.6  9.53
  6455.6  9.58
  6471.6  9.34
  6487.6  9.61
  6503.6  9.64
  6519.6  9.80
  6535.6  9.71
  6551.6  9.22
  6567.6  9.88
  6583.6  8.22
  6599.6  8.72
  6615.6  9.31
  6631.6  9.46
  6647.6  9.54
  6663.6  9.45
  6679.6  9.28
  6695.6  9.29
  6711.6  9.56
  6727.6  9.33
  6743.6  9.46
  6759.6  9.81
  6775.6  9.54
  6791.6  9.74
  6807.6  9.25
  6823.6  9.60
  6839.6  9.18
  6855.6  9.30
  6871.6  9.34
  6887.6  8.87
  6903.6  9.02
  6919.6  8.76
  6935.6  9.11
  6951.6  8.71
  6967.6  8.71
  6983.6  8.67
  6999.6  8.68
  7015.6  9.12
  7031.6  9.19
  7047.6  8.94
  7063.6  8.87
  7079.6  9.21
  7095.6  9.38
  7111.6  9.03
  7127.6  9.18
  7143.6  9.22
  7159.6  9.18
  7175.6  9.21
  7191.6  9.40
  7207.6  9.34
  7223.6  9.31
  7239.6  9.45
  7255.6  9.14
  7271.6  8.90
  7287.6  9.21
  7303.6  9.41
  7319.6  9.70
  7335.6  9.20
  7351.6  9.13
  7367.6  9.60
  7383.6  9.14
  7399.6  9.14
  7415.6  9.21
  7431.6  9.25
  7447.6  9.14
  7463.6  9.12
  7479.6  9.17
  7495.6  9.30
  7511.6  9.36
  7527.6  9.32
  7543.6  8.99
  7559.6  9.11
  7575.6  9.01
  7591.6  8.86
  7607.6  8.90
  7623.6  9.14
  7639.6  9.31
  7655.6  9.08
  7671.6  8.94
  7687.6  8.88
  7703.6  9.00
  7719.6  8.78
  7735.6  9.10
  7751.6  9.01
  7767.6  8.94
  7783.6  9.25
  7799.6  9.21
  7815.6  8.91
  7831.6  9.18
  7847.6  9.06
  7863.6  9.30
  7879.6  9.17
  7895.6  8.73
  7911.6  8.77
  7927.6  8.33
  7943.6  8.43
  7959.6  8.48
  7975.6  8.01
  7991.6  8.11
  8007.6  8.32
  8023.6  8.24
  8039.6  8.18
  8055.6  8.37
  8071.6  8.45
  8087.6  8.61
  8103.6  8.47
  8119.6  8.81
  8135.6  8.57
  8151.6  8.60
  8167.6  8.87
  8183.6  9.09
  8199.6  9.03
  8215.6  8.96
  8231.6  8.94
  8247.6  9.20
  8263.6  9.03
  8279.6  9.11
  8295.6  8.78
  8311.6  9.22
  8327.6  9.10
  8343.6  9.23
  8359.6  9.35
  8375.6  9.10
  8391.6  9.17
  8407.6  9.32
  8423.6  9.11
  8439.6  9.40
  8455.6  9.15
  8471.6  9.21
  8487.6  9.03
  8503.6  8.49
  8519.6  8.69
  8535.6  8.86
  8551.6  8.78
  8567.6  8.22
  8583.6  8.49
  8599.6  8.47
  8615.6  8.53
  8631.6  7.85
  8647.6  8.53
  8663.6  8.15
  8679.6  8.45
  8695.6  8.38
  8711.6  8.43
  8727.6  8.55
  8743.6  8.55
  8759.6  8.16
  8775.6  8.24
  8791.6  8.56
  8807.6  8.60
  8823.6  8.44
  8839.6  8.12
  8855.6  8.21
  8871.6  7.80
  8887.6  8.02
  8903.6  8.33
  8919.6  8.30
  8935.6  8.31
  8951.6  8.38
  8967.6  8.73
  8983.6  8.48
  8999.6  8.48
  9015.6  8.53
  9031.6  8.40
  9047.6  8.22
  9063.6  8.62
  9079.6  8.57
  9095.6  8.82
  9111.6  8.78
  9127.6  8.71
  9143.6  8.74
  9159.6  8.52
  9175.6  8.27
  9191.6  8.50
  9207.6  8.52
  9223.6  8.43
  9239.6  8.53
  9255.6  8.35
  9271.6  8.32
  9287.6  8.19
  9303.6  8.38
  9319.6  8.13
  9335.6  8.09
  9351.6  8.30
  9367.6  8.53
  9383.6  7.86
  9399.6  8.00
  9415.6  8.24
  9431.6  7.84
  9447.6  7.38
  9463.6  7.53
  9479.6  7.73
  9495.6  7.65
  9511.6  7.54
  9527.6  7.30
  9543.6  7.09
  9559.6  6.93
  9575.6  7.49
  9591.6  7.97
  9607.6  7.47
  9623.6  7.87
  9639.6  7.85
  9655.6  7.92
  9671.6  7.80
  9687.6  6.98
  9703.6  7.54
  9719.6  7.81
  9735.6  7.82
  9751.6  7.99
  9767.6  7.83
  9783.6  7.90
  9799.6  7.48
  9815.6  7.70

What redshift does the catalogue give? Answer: 0.118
